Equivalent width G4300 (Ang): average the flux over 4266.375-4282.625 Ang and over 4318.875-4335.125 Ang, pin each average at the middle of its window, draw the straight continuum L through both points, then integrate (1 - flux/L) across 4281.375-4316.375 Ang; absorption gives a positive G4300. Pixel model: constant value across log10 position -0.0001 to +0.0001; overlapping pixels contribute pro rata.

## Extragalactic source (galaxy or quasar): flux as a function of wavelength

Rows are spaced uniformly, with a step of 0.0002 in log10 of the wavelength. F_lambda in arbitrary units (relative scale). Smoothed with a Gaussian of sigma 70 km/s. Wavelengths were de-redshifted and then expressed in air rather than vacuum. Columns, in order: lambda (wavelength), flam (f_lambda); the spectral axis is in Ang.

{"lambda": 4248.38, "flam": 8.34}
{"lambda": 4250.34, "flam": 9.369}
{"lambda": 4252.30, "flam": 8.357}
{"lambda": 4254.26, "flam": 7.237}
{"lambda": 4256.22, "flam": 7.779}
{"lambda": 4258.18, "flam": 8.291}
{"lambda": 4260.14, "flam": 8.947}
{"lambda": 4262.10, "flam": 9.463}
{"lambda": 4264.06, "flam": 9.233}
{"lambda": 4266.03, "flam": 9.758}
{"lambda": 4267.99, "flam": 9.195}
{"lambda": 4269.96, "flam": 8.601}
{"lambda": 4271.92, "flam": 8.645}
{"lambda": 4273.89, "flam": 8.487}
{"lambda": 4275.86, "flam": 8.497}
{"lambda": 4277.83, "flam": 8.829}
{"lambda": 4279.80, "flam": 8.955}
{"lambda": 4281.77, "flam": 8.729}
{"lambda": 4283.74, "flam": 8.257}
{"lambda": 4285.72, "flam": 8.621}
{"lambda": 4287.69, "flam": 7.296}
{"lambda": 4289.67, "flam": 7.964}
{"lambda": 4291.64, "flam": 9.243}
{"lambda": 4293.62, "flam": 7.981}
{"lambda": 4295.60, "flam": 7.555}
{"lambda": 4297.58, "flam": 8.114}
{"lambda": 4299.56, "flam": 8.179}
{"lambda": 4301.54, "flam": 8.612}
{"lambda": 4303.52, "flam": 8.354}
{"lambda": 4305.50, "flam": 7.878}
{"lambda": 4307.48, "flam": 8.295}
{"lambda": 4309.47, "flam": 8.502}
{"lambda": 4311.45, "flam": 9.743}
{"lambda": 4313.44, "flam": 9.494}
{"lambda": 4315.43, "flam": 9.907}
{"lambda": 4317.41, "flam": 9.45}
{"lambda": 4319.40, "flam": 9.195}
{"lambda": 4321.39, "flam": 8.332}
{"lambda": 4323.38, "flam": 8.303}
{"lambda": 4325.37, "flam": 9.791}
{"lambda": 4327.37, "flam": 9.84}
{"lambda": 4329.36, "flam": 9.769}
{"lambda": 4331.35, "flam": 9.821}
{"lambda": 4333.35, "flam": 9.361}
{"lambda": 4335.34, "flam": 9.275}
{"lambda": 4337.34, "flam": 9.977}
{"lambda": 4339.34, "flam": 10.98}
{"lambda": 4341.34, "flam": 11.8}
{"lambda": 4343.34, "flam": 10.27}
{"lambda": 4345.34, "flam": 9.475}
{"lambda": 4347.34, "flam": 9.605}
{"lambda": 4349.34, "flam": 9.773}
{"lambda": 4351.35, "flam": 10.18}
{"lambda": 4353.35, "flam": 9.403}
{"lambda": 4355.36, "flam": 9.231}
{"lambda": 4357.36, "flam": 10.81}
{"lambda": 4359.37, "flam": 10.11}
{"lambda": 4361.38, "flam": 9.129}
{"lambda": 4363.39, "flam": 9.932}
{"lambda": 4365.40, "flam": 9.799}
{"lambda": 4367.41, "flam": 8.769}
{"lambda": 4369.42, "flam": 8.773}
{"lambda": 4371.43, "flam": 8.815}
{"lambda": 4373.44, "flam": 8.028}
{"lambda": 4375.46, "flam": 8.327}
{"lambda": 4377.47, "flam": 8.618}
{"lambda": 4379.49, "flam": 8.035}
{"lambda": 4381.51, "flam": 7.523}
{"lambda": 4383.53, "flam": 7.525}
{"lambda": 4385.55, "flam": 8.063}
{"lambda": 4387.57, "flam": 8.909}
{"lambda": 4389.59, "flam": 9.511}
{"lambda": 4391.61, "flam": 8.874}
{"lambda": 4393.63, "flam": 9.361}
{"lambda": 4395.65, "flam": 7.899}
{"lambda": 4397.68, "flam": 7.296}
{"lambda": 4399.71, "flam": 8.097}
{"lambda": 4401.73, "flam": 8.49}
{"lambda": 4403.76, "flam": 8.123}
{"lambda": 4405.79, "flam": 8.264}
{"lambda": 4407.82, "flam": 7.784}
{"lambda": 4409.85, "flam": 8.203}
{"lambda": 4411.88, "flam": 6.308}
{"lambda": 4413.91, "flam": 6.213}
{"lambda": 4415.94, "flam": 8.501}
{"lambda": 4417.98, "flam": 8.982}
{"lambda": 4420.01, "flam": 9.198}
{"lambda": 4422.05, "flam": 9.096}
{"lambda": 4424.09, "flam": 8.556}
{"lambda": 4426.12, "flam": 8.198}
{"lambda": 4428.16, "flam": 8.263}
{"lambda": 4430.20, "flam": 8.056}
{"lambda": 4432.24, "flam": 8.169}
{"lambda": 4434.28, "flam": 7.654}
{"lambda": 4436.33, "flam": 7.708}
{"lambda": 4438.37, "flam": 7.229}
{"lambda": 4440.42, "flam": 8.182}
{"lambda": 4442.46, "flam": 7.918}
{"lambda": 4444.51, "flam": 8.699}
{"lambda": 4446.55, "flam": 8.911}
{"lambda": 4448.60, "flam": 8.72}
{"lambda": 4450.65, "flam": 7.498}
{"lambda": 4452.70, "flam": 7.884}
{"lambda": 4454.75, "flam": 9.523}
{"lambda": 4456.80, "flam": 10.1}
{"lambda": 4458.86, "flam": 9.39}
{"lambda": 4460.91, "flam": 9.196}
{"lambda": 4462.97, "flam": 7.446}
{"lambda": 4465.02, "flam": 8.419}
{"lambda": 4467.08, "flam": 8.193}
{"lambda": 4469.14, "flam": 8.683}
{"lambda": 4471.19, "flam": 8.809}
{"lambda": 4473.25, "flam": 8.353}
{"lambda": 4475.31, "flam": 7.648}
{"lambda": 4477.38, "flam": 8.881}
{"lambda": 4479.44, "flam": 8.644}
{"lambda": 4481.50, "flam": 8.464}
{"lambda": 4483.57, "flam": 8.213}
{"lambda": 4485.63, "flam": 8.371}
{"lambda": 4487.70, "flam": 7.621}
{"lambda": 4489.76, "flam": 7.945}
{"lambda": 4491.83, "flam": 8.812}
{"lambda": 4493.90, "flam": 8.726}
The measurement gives 2.13 Ang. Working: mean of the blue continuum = 8.79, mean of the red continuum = 9.31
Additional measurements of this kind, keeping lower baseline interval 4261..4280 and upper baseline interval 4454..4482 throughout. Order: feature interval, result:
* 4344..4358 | -1.4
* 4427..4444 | 1.6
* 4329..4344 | -2.2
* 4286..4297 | 1.1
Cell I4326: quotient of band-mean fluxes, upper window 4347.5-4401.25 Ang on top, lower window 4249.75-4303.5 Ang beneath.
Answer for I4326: 1.0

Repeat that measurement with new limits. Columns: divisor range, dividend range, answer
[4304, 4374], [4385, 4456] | 0.87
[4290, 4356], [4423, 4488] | 0.90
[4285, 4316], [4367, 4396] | 1.00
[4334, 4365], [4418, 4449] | 0.83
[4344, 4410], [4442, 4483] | 0.97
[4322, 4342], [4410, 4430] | 0.83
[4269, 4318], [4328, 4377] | 1.13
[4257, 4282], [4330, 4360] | 1.12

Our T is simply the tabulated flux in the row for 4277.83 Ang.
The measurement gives 8.829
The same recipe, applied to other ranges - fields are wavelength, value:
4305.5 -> 7.878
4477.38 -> 8.881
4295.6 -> 7.555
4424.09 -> 8.556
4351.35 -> 10.18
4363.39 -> 9.932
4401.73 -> 8.49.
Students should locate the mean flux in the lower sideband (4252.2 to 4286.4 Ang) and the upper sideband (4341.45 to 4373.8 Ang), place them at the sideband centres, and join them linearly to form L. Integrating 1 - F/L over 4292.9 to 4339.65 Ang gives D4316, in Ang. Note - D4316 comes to 0.83 Ang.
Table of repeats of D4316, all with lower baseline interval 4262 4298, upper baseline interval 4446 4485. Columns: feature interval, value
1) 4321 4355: -4.74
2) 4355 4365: -1.52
